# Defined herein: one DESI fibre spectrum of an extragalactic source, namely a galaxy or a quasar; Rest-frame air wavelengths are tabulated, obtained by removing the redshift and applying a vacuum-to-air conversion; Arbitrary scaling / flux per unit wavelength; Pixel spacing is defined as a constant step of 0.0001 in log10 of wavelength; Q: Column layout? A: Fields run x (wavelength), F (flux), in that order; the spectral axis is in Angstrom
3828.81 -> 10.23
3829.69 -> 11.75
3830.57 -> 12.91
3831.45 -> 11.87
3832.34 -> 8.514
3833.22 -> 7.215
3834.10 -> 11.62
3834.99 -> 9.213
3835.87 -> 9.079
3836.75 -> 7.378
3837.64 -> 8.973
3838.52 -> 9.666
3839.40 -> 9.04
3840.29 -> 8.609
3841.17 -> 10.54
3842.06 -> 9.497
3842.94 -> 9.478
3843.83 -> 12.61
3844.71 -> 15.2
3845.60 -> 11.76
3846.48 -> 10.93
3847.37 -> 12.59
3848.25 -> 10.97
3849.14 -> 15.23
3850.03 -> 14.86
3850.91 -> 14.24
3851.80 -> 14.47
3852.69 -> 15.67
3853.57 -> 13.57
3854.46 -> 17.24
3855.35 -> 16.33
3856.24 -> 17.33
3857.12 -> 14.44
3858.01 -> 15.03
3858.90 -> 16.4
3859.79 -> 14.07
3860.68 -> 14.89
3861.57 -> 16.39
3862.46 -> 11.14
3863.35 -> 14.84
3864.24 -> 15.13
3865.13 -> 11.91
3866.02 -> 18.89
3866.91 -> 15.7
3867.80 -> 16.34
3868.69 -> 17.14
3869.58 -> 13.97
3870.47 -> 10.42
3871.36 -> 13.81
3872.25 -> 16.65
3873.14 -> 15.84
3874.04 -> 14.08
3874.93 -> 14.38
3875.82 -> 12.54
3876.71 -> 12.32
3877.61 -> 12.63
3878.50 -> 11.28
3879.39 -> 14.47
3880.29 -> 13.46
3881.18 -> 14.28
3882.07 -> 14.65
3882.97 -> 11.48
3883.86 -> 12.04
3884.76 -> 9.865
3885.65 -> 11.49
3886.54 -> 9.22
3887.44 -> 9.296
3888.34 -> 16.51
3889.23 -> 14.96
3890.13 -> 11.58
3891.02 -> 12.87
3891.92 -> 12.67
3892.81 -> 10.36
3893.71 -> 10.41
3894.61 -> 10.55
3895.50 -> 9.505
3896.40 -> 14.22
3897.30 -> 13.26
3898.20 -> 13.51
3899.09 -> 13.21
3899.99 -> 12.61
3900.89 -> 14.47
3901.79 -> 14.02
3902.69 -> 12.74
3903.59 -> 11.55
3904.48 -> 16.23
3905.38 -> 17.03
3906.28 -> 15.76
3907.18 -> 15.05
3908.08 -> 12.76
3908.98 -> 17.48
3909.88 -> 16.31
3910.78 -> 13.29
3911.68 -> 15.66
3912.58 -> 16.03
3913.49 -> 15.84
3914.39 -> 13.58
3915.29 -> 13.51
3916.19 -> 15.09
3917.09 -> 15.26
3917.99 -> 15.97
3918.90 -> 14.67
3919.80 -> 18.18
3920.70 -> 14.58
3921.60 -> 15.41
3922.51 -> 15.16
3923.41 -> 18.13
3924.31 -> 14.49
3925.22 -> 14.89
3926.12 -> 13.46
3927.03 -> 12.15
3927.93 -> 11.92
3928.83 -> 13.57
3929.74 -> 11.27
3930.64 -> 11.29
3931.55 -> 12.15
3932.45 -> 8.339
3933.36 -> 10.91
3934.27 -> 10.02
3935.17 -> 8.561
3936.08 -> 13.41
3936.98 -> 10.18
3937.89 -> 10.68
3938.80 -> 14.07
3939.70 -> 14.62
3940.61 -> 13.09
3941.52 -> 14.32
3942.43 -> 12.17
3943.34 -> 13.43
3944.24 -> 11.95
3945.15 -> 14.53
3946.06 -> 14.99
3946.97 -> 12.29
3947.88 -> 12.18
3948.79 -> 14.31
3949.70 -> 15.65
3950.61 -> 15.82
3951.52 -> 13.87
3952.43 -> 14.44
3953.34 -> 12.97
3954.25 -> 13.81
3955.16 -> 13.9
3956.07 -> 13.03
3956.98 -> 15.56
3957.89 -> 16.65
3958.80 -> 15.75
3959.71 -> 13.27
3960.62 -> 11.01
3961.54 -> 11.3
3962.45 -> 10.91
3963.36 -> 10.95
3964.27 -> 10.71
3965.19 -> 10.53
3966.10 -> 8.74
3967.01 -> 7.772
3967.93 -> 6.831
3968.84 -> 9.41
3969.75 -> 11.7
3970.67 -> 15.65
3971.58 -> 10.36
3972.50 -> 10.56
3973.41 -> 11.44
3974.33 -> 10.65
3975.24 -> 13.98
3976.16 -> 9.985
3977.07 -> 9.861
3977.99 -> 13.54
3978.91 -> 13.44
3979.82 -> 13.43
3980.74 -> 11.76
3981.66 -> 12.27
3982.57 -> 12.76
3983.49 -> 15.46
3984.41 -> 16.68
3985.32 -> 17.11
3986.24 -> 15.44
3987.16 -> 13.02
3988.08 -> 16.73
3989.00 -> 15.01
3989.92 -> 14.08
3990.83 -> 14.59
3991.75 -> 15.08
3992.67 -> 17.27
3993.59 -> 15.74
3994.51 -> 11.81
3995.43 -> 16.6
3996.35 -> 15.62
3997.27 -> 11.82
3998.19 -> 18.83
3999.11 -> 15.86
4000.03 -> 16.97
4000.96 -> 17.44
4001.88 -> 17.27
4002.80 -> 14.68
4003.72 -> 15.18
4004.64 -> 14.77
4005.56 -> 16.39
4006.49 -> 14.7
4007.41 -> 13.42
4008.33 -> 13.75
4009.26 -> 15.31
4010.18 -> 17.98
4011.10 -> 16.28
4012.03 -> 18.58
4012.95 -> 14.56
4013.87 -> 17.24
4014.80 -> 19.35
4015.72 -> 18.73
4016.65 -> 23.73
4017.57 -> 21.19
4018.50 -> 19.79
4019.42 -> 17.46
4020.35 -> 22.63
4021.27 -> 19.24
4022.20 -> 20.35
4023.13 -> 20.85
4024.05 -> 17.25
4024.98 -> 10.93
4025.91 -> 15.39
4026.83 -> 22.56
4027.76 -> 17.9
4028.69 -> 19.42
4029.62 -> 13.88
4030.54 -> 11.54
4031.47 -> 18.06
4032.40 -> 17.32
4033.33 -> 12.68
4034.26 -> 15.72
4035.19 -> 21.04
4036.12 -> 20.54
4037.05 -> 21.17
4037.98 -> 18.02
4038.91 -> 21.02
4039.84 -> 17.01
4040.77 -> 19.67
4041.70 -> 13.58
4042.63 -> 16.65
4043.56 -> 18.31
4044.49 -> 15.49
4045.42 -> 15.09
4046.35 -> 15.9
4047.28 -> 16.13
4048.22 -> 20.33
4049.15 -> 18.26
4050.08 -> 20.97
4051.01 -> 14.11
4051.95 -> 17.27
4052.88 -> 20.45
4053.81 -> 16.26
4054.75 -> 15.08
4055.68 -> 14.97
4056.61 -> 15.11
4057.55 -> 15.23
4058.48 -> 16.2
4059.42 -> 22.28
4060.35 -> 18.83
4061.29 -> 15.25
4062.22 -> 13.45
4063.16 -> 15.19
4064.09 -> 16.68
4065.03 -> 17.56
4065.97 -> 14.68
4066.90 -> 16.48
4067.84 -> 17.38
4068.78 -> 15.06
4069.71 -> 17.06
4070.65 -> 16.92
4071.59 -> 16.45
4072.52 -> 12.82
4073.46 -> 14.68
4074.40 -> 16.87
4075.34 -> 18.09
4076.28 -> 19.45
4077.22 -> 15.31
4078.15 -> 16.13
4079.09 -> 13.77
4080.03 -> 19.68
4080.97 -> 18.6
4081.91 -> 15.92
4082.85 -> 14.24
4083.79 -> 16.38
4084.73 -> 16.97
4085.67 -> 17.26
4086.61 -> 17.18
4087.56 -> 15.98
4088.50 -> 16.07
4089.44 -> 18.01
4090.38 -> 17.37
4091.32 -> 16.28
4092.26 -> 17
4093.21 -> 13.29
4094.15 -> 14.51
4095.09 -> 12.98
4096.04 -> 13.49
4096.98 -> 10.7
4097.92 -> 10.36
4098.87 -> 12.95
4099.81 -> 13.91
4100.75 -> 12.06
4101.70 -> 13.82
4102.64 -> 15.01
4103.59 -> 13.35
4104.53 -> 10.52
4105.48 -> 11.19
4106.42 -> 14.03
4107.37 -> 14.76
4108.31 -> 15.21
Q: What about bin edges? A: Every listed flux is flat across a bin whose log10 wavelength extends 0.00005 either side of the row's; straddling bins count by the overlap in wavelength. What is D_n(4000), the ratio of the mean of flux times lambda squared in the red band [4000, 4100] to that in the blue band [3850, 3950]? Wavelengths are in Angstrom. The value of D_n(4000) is 1.31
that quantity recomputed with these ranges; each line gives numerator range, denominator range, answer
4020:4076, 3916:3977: 1.41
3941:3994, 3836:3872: 1.04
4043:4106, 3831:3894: 1.37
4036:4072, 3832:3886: 1.44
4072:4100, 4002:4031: 0.93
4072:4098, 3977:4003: 1.11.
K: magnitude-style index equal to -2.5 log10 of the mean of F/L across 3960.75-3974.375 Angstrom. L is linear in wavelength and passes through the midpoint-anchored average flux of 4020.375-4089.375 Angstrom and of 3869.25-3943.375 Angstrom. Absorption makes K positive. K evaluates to 0.37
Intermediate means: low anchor 13.3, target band 10.5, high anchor 17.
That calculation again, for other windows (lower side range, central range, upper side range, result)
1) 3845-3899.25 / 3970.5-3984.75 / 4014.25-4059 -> 0.283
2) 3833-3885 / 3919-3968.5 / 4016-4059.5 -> 0.187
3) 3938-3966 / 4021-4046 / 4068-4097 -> -0.161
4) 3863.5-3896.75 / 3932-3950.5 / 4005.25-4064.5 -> 0.182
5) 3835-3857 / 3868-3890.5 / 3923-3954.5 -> -0.055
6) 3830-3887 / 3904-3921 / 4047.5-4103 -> -0.126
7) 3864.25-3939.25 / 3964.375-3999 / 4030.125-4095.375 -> 0.152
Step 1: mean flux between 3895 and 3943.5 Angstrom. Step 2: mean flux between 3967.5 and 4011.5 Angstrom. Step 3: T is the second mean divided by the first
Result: 1.03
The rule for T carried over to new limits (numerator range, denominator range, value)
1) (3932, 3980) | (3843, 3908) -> 0.90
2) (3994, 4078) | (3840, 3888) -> 1.25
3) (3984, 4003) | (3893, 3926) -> 1.08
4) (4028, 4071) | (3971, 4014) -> 1.16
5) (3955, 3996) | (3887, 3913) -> 0.95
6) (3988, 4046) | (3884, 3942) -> 1.27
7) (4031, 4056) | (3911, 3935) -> 1.26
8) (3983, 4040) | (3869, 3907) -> 1.29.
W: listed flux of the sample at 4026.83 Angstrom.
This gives 22.56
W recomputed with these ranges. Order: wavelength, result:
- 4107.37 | 14.76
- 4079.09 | 13.77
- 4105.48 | 11.19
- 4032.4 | 17.32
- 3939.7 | 14.62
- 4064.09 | 16.68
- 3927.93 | 11.92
